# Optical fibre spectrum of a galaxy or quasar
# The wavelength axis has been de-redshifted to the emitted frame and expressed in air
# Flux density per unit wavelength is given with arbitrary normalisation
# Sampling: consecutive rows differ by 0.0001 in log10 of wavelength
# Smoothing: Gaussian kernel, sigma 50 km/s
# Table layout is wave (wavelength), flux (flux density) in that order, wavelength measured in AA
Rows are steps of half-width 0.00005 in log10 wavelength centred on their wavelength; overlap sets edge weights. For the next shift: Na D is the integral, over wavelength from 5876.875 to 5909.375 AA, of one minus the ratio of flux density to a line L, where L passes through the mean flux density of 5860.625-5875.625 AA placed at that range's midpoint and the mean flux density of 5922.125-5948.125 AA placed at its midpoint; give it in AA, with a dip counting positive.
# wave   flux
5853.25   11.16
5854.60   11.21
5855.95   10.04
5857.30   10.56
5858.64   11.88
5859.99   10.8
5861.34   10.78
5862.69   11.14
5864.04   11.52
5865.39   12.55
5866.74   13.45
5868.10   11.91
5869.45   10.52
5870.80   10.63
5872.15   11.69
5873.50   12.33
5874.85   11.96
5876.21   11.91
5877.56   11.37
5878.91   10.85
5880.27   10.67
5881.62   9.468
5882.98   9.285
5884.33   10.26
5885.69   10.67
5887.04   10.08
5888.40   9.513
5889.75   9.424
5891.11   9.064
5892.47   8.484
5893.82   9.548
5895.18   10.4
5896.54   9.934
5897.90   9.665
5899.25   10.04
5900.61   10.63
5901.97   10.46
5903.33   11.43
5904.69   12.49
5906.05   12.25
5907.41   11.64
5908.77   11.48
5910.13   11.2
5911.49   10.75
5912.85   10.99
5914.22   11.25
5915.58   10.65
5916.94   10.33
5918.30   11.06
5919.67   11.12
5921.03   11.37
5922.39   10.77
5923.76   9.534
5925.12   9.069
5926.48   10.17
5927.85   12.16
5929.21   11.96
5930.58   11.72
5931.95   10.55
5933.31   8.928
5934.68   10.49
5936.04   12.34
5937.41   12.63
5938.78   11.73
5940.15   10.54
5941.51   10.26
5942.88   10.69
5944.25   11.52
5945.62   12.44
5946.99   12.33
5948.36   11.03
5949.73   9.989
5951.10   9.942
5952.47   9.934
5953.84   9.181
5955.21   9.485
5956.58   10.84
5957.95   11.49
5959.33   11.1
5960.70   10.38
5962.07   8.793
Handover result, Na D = 3.0 AA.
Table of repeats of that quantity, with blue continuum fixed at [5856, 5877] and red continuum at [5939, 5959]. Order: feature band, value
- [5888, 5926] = 2.1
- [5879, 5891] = 1.5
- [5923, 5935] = 0.4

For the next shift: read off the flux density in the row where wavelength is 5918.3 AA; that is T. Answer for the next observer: 11.06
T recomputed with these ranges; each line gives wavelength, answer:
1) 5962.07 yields 8.793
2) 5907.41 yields 11.64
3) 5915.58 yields 10.65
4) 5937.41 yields 12.63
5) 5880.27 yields 10.67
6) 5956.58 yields 10.84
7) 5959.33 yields 11.1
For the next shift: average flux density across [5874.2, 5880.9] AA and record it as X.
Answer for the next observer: 11.3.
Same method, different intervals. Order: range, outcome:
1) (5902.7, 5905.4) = 12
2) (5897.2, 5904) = 10.4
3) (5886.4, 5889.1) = 9.79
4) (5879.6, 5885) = 9.93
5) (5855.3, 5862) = 10.8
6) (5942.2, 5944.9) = 11.1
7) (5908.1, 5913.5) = 11.1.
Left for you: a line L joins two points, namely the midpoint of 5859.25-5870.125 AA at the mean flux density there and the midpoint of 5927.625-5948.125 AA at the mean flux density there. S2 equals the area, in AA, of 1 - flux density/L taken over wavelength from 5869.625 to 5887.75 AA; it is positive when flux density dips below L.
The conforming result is 1.07 AA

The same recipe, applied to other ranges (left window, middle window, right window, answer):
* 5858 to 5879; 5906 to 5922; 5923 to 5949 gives 0.16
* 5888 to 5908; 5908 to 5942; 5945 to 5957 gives -1.55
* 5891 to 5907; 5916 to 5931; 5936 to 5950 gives 0.21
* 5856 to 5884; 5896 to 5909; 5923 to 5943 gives 0.04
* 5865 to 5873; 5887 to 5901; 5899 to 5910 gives 2.19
